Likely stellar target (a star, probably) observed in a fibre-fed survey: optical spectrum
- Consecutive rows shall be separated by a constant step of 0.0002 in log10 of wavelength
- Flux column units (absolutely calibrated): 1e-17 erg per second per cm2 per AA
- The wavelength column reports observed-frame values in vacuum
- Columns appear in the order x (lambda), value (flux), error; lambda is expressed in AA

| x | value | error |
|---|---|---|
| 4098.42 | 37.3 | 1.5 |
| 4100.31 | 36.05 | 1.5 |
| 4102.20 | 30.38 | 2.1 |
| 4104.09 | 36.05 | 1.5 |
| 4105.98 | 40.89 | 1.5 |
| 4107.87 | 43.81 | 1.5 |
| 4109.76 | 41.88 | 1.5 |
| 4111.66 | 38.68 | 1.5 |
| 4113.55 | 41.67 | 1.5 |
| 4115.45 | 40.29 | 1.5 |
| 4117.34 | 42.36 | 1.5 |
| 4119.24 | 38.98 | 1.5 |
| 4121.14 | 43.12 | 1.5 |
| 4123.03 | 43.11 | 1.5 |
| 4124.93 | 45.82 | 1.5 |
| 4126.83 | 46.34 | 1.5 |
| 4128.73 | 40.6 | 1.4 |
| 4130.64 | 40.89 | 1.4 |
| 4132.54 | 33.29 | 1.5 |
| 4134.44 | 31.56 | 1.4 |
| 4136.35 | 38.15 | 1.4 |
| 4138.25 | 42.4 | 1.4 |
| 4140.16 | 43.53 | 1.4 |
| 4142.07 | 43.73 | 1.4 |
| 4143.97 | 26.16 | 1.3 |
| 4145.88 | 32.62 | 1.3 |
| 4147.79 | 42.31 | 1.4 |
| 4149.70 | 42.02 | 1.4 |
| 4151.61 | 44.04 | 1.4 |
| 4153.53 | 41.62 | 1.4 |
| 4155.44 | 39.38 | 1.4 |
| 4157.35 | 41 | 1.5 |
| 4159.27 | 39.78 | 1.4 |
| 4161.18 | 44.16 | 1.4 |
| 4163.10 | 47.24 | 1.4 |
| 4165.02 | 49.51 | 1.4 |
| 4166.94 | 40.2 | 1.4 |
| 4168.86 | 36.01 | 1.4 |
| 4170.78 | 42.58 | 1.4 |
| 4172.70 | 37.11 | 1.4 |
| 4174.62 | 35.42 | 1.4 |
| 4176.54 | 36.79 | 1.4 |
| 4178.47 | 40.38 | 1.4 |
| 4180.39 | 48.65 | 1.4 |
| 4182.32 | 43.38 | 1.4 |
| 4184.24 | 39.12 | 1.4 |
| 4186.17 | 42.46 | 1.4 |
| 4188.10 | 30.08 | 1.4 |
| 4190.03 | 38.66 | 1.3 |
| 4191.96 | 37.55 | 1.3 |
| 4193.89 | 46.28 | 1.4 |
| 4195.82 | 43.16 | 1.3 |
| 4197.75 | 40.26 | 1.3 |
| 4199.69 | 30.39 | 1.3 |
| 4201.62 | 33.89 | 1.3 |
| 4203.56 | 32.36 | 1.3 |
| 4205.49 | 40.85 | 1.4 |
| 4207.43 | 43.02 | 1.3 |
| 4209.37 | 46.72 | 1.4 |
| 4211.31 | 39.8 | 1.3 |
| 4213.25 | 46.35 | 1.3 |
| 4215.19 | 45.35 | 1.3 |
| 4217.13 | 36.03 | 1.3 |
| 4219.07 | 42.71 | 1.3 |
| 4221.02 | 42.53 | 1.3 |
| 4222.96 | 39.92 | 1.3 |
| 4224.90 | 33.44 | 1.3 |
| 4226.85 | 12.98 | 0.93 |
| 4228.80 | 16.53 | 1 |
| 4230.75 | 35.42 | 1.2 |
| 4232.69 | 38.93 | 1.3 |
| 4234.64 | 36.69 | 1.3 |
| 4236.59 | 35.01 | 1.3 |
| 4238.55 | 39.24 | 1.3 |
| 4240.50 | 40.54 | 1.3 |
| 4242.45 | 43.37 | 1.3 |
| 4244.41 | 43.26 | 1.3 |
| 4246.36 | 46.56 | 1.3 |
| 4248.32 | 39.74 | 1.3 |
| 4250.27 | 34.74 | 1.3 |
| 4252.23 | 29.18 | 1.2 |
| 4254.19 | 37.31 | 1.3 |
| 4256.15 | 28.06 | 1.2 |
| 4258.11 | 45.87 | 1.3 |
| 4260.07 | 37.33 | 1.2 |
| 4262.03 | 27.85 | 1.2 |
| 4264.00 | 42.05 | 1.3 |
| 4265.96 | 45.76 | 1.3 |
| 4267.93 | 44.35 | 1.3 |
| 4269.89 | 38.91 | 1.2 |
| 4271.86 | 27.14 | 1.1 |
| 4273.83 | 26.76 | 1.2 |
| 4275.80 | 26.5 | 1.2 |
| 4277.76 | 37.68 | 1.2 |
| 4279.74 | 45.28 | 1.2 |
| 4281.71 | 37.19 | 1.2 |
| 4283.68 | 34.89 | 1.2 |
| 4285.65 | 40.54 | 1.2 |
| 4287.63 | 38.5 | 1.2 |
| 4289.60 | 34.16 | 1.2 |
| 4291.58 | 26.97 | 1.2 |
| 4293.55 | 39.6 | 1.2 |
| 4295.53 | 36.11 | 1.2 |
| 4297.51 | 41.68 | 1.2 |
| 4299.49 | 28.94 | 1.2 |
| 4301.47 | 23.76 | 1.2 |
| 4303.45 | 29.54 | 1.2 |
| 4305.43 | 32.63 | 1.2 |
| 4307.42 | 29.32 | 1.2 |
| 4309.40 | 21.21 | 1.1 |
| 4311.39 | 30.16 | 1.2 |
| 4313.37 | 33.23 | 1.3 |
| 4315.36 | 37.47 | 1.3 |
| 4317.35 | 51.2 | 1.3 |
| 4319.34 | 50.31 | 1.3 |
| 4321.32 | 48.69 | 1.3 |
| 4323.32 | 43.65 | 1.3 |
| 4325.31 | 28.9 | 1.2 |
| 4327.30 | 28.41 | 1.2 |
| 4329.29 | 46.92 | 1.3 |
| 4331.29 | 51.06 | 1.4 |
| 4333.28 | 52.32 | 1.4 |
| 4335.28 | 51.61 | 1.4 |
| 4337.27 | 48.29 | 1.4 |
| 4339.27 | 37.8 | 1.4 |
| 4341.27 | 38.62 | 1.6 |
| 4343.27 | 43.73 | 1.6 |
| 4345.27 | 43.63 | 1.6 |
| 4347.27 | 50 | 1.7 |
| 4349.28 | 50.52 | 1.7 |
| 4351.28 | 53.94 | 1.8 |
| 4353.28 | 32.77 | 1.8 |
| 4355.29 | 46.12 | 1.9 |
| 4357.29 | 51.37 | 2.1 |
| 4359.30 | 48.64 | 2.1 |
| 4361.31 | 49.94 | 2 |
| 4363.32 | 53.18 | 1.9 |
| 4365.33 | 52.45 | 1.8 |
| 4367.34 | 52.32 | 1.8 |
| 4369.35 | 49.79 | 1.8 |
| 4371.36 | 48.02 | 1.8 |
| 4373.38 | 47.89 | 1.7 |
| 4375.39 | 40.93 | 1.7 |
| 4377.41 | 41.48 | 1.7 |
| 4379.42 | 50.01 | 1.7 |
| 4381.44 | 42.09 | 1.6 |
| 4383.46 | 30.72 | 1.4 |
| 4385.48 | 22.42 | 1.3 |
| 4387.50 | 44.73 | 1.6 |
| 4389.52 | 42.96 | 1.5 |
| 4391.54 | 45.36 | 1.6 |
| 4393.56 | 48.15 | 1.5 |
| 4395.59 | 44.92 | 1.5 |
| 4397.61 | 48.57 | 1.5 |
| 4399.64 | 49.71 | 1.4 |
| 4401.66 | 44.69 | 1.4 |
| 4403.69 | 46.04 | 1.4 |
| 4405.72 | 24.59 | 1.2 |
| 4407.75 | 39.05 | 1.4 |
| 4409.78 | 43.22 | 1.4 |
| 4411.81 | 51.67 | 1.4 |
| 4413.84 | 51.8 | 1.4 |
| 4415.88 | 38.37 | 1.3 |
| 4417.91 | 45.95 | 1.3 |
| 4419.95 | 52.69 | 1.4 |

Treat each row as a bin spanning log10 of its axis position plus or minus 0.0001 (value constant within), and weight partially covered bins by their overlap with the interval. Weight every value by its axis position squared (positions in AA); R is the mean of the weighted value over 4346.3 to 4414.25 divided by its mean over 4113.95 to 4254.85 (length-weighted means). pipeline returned 1.3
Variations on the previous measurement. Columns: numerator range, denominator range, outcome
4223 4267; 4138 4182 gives 0.92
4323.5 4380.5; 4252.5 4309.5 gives 1.37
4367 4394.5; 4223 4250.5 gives 1.29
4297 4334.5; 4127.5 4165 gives 1.01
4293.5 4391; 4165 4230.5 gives 1.17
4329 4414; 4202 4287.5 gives 1.29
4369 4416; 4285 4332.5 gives 1.23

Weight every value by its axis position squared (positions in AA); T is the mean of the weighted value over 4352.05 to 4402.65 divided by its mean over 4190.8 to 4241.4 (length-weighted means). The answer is 1.3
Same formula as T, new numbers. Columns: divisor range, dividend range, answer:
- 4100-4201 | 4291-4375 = 1.15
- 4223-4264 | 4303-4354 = 1.21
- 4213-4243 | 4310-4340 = 1.23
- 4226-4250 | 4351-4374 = 1.44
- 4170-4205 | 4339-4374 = 1.32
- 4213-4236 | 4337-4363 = 1.38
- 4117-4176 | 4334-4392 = 1.24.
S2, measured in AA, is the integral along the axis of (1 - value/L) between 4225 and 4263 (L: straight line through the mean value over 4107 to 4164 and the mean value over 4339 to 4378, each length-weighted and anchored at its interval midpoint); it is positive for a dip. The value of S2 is 7.4 AA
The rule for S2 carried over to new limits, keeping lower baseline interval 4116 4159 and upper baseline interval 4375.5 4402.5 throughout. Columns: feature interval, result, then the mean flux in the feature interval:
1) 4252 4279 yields 3.8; 35.6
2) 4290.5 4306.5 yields 3.6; 32.4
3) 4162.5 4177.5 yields 0.0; 40.5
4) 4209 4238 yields 3.3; 36.4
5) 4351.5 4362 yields -1.0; 46.3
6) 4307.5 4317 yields 2.3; 31.8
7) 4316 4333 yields -0.7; 43.9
